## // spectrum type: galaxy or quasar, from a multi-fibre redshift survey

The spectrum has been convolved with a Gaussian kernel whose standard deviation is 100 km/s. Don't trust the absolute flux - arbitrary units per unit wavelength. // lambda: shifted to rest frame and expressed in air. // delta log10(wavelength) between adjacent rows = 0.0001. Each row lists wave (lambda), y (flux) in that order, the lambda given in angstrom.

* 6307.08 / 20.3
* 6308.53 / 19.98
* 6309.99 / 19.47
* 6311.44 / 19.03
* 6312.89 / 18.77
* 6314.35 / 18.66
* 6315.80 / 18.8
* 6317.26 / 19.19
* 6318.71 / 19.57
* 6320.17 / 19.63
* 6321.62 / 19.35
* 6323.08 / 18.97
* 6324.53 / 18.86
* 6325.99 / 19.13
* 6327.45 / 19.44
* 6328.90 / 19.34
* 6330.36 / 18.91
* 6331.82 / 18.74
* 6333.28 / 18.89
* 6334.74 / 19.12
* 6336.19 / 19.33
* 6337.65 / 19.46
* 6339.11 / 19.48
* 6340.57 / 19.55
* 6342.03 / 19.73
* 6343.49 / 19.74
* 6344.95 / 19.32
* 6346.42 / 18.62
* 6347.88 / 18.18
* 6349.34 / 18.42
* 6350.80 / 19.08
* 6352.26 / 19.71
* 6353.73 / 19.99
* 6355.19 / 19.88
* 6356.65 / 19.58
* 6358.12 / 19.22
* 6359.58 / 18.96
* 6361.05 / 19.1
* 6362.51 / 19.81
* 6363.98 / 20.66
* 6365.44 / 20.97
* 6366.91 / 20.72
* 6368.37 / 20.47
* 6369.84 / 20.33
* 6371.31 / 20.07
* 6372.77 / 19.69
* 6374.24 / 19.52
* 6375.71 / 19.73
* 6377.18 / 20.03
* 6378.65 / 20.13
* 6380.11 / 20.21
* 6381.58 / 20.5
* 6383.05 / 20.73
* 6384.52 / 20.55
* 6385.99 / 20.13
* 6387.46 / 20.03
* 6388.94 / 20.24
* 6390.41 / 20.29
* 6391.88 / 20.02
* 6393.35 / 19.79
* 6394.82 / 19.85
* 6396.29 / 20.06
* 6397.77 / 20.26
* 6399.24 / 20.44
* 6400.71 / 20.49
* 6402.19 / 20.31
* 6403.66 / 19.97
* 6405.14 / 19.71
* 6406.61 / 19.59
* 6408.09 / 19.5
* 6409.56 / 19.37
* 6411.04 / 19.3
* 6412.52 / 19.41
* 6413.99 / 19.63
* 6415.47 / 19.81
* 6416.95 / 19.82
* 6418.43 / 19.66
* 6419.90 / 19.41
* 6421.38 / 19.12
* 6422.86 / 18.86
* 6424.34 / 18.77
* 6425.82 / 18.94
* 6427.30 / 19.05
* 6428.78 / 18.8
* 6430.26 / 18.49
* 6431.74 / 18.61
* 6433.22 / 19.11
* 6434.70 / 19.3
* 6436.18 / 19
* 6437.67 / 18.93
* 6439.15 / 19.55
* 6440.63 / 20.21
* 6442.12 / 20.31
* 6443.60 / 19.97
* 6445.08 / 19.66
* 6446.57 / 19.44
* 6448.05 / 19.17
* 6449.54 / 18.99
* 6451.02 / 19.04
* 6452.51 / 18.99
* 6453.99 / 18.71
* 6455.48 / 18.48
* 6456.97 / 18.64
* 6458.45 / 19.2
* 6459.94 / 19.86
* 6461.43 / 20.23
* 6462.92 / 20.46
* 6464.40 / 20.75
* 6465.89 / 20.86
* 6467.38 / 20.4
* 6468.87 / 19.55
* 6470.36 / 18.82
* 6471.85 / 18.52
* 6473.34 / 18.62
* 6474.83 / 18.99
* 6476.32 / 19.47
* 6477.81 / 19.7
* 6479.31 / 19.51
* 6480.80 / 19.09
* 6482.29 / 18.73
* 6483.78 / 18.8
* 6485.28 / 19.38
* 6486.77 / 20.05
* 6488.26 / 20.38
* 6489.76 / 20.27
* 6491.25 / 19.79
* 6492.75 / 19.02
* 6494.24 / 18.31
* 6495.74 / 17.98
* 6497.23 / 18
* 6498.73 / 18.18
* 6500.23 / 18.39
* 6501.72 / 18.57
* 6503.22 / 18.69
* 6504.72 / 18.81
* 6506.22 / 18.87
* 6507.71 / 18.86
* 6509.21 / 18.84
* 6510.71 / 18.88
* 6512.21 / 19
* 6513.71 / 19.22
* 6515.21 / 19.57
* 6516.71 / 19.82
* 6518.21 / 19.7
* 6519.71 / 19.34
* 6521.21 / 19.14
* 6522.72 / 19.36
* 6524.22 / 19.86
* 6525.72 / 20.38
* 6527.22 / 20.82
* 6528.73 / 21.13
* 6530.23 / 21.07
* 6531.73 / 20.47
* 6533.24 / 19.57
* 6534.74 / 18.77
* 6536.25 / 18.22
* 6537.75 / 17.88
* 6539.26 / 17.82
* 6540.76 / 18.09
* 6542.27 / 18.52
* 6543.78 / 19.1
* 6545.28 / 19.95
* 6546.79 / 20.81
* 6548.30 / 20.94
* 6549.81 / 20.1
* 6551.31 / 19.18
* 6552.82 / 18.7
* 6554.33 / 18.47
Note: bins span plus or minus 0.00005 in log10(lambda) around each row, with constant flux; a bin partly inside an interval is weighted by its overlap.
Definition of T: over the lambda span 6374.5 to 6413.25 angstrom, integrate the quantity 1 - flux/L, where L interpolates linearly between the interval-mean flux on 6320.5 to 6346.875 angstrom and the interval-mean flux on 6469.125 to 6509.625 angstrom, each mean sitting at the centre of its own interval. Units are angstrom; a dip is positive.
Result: -1.8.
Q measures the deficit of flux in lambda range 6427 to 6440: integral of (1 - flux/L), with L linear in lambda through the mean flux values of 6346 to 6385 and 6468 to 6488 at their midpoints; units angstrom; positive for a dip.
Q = 0.3 angstrom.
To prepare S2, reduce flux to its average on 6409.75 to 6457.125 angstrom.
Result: 19.2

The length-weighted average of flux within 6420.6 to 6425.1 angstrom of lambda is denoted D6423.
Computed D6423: 18.9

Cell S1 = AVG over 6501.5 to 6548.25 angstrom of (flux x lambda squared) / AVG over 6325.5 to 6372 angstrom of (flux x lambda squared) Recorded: 1.05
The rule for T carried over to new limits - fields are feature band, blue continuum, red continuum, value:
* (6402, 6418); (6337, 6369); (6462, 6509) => -0.2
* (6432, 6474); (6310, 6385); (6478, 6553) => -0.2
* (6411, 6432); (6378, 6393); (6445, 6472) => 0.7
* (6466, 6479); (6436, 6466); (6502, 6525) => 0.0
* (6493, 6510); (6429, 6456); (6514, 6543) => 0.8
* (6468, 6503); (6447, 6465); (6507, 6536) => 0.8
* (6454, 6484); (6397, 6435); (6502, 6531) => 0.1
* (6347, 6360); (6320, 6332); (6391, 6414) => 0.1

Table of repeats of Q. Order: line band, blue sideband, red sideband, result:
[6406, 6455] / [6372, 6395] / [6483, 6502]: 0.88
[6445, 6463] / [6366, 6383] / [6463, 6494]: 0.41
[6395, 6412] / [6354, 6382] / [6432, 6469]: -0.09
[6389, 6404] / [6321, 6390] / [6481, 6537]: -0.47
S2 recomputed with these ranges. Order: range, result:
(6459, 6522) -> 19.3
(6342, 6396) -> 19.8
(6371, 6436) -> 19.7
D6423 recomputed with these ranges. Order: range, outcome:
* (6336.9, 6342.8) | 19.6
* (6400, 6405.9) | 20.1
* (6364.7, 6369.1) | 20.8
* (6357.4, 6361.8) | 19.1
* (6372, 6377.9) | 19.7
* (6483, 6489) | 19.7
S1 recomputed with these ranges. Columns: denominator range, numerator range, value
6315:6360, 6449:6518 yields 1.05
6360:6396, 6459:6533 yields 1.00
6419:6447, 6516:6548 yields 1.05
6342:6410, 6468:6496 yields 1.00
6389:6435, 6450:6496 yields 1.01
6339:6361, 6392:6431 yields 1.03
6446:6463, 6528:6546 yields 1.03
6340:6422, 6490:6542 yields 1.01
